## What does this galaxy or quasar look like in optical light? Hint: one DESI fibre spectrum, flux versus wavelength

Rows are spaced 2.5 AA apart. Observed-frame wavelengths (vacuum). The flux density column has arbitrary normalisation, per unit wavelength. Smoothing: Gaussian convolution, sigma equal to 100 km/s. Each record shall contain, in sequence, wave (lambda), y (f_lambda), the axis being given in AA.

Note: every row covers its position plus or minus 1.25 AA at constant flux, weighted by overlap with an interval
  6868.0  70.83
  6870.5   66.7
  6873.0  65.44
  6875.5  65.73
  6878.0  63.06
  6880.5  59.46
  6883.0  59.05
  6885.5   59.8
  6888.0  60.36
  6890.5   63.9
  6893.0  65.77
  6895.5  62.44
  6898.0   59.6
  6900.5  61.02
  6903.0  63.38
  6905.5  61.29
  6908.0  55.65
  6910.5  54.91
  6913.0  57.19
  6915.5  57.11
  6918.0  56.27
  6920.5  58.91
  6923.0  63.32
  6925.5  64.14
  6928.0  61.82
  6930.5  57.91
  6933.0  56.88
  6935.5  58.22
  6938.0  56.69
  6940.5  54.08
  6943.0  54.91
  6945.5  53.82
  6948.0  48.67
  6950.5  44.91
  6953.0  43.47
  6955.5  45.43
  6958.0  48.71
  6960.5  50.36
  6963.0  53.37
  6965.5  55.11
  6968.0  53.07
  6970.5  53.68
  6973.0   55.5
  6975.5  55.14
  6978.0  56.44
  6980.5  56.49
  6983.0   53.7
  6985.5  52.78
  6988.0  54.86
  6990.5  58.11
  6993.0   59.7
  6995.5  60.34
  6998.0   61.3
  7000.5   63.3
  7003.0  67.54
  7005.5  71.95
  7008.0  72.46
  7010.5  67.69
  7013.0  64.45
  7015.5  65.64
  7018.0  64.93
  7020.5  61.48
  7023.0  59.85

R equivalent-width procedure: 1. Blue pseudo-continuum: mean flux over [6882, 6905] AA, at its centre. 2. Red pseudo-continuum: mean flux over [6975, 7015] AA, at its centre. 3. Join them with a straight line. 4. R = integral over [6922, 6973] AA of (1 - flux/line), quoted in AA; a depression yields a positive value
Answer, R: 6.3 AA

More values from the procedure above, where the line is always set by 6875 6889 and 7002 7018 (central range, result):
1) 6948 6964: 4.3 AA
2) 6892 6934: 1.9 AA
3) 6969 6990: 3.6 AA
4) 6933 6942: 1.1 AA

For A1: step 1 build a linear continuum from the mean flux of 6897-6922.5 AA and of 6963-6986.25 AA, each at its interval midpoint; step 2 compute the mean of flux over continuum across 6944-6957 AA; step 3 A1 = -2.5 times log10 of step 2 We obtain 0.18 mag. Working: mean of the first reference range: 58.7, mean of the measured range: 47.4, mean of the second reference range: 54.6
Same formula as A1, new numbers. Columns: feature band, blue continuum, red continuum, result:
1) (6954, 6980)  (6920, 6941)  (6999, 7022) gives 0.19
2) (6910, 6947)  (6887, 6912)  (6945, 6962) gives -0.08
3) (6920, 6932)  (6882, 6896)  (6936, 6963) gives -0.12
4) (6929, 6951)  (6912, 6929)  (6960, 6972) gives 0.05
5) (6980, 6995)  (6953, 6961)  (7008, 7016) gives 0.04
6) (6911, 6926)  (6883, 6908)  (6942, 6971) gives -0.03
